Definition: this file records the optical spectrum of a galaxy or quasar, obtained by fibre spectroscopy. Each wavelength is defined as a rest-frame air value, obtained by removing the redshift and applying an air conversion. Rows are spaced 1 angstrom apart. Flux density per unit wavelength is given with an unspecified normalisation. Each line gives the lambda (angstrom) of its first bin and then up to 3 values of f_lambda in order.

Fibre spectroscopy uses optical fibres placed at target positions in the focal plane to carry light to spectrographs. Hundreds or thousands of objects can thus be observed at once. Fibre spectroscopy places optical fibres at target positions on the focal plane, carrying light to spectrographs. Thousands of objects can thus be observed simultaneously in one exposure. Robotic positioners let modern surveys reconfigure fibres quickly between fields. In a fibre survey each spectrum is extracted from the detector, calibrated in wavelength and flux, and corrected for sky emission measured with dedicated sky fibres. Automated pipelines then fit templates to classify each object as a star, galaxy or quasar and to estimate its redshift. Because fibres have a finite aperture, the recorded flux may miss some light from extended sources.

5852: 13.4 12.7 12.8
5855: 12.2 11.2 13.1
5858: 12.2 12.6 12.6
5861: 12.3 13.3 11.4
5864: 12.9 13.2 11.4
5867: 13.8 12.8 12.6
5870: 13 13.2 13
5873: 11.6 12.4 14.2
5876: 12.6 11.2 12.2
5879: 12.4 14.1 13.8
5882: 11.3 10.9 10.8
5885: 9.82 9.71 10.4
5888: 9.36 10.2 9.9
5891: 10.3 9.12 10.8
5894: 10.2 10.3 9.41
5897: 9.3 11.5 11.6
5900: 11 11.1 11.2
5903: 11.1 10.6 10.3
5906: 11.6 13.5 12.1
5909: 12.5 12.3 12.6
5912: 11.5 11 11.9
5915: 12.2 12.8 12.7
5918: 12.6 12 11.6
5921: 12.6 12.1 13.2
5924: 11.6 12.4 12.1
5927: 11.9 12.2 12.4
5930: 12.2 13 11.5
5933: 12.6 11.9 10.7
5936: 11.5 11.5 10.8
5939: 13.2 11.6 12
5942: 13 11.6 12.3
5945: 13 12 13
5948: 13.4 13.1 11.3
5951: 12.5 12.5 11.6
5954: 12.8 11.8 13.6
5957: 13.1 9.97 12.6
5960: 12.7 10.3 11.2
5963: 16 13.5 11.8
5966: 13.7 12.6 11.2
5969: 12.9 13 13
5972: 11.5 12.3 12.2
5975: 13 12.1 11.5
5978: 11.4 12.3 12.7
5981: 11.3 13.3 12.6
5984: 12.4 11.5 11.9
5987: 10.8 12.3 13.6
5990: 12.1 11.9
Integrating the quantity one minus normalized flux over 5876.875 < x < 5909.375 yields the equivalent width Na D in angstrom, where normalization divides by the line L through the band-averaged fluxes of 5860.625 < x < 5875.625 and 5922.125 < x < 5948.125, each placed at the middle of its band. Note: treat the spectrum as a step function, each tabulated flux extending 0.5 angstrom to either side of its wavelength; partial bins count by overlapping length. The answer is 3.9 angstrom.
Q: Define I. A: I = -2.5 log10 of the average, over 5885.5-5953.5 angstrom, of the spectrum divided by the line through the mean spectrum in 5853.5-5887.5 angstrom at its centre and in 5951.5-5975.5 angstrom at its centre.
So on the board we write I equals 0.06 mag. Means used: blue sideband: 12.3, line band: 11.7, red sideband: 12.5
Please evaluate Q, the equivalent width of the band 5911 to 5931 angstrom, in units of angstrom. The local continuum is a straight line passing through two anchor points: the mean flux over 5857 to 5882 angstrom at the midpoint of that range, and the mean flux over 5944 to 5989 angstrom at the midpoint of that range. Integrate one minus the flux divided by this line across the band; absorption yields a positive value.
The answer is 0.5 angstrom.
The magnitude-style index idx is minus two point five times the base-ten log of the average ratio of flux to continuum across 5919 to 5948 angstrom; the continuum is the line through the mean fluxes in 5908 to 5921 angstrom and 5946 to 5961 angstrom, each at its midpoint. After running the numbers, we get 0.009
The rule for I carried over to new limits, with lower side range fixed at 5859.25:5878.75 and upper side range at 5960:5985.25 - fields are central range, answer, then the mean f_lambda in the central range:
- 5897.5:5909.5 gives 0.093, 11.5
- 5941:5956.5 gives -0.004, 12.5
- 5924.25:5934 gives 0.023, 12.2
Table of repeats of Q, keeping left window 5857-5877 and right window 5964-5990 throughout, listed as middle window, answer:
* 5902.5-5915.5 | 0.77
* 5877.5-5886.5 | 0.67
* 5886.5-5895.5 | 1.80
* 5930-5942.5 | 0.48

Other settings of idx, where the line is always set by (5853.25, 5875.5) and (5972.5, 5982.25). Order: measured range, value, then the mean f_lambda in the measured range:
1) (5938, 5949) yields -0.013 mag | 12.5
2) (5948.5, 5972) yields -0.017 mag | 12.4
